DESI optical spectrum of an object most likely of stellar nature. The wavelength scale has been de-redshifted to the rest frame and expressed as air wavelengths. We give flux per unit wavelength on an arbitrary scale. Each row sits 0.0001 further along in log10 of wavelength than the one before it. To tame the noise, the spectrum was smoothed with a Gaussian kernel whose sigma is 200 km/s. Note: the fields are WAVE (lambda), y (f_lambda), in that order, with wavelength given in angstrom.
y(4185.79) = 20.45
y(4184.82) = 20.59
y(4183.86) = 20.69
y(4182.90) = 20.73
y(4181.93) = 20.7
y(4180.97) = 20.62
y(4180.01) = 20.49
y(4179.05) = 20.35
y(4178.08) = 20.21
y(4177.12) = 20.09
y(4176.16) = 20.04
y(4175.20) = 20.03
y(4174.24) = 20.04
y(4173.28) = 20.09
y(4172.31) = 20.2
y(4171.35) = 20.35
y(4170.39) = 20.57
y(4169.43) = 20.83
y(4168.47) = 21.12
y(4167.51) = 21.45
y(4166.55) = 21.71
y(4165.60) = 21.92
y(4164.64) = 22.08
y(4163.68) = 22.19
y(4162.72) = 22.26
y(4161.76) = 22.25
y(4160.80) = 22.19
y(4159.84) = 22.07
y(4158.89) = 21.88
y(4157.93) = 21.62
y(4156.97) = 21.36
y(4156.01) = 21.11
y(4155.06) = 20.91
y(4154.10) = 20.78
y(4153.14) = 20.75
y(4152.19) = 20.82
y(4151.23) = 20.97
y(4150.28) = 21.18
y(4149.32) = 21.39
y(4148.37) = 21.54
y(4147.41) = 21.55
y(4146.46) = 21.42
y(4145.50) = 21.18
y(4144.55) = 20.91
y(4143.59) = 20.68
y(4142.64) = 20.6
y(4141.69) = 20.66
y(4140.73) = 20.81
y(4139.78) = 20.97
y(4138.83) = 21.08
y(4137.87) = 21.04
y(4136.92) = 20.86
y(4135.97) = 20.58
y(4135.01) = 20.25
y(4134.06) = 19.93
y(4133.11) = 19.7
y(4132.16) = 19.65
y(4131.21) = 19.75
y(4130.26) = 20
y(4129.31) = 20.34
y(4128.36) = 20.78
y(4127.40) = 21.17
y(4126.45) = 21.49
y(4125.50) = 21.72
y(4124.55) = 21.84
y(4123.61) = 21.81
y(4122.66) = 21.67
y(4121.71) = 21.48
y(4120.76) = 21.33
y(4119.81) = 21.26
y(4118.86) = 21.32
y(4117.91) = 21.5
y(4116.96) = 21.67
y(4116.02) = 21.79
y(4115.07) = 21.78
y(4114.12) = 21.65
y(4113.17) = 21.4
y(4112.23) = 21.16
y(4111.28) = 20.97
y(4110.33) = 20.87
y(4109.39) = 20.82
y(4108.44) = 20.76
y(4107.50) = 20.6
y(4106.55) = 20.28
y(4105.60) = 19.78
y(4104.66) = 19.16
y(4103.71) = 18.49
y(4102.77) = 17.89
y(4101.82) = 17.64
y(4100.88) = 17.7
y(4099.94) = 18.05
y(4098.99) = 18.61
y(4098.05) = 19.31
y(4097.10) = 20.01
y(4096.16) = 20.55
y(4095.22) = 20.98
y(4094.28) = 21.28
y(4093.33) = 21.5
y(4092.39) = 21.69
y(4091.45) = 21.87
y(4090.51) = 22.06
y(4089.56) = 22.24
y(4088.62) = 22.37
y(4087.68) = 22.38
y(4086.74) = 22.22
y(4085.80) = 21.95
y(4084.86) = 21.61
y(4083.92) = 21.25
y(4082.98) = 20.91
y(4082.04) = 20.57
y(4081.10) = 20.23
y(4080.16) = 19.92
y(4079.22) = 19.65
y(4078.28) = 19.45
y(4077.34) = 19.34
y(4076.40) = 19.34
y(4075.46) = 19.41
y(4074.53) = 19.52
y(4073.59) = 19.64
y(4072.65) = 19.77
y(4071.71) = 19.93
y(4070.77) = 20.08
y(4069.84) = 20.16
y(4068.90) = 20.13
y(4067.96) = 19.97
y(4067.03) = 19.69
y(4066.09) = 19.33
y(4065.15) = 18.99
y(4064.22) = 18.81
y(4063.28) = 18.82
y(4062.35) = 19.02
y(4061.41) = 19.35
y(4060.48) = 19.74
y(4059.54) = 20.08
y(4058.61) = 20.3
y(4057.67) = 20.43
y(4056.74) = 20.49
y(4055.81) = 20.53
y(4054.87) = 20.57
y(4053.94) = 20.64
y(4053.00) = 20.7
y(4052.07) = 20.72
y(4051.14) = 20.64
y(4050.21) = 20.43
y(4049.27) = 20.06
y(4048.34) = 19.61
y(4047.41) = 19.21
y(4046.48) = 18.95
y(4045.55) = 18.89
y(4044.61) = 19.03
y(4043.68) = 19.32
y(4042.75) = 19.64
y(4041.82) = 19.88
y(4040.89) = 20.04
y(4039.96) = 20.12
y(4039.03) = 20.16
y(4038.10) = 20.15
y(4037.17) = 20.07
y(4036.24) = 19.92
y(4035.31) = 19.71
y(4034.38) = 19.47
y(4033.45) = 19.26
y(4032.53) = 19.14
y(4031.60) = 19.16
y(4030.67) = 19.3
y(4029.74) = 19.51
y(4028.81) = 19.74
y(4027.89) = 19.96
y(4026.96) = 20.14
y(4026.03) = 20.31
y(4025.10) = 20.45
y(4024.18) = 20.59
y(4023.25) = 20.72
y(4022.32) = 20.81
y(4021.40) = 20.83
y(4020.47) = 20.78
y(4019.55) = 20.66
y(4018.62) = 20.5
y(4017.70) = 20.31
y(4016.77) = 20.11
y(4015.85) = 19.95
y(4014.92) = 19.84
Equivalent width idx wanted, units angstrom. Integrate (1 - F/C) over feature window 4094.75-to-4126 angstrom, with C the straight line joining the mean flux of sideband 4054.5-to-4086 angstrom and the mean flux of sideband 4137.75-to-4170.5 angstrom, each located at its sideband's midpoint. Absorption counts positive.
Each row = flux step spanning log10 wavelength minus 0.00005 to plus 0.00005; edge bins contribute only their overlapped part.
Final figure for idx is 0.2 angstrom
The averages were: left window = 20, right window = 21.3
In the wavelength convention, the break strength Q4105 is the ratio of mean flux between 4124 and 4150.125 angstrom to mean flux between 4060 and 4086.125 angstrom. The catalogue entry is 1.05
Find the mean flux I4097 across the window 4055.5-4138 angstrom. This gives 20.4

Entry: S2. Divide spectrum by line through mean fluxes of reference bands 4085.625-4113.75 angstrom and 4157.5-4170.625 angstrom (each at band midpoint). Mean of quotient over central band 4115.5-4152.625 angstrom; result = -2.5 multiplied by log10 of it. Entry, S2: 0.01 mag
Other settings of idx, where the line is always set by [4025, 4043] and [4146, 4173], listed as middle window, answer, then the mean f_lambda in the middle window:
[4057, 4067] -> 0.3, 19.5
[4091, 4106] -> 0.7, 19.7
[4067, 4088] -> 0.0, 20.3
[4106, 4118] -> -0.2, 21.2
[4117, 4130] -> -0.3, 21.3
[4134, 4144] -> 0.2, 20.7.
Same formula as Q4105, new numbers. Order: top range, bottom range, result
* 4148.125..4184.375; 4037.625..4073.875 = 1.06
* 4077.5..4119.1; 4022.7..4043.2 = 1.04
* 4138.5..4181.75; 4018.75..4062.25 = 1.05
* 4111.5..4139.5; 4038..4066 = 1.06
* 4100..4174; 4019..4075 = 1.05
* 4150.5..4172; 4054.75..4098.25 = 1.05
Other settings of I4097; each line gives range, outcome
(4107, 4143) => 21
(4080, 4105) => 20.5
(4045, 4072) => 19.9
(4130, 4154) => 20.7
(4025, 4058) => 19.9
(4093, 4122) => 20.4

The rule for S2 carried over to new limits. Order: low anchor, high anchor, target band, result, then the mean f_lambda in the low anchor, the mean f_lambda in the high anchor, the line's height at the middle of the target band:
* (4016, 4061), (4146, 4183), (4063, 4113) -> 0.013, 20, 21.1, 20.4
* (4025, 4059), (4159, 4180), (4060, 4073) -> 0.031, 19.9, 21.1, 20.1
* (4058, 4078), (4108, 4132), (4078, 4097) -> -0.054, 19.6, 21.2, 20.2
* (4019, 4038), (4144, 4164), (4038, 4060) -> 0.013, 20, 21.4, 20.3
